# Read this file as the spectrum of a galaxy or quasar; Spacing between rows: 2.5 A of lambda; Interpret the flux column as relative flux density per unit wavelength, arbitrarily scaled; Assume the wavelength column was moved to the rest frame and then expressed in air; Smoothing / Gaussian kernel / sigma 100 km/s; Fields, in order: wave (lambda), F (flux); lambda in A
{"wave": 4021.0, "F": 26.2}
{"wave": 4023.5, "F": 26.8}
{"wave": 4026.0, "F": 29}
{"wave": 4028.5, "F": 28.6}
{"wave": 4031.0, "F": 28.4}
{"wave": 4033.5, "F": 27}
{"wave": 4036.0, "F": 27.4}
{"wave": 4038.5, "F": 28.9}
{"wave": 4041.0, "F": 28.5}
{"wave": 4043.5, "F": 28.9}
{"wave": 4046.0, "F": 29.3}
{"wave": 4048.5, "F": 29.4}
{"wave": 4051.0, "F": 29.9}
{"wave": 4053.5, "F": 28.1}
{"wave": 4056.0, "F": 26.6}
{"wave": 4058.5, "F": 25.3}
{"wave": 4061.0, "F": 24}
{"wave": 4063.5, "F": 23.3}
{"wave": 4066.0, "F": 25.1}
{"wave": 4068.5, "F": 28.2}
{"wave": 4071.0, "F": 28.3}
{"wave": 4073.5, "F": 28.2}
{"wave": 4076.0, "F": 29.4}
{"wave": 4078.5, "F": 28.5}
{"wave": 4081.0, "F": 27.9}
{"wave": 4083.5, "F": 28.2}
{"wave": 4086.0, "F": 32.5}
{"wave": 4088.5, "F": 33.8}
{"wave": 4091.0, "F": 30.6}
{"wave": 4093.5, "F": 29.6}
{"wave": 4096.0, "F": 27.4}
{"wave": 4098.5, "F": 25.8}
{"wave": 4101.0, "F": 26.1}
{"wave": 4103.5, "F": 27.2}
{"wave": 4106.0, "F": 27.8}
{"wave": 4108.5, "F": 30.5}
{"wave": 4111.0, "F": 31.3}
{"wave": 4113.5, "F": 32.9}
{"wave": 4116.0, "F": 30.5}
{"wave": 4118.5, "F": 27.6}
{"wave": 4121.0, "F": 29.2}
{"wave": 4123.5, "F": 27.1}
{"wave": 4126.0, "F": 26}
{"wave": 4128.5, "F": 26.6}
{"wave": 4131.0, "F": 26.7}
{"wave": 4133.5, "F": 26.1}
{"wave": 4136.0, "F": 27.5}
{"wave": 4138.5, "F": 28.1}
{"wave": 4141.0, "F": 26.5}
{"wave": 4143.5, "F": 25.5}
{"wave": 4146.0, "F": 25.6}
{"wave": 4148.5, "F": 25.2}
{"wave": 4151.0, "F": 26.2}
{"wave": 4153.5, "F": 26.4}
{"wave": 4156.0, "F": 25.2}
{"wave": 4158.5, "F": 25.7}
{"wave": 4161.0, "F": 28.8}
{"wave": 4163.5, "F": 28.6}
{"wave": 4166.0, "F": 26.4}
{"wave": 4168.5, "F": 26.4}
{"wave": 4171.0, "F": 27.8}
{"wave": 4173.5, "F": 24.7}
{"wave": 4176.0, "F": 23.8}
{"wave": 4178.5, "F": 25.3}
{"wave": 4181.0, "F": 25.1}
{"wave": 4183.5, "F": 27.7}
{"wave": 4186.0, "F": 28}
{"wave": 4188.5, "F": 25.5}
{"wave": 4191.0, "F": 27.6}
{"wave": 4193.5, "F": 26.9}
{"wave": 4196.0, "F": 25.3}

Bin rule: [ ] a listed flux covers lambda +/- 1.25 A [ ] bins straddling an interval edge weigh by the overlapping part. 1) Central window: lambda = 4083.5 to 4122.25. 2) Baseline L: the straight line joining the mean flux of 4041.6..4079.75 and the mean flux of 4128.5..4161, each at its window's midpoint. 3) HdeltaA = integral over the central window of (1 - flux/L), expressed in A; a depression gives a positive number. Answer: -3.7 A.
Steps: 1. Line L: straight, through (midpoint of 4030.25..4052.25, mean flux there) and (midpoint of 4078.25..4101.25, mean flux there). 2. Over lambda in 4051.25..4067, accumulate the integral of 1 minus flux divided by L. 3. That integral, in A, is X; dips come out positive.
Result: 1.72 A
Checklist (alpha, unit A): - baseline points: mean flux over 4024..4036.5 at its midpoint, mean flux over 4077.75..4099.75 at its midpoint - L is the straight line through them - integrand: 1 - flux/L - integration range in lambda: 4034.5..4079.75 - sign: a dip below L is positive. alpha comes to 1.6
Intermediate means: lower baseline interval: 28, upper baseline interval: 29.4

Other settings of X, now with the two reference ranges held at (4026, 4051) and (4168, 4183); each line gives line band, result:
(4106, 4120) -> -1.7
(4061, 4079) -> 0.6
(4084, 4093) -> -1.4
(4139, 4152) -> 0.2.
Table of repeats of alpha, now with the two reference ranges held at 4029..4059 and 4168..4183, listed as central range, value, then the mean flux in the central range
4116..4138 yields -0.6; 27.3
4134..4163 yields -0.4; 26.5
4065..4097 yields -1.9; 29.1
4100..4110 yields -0.4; 28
